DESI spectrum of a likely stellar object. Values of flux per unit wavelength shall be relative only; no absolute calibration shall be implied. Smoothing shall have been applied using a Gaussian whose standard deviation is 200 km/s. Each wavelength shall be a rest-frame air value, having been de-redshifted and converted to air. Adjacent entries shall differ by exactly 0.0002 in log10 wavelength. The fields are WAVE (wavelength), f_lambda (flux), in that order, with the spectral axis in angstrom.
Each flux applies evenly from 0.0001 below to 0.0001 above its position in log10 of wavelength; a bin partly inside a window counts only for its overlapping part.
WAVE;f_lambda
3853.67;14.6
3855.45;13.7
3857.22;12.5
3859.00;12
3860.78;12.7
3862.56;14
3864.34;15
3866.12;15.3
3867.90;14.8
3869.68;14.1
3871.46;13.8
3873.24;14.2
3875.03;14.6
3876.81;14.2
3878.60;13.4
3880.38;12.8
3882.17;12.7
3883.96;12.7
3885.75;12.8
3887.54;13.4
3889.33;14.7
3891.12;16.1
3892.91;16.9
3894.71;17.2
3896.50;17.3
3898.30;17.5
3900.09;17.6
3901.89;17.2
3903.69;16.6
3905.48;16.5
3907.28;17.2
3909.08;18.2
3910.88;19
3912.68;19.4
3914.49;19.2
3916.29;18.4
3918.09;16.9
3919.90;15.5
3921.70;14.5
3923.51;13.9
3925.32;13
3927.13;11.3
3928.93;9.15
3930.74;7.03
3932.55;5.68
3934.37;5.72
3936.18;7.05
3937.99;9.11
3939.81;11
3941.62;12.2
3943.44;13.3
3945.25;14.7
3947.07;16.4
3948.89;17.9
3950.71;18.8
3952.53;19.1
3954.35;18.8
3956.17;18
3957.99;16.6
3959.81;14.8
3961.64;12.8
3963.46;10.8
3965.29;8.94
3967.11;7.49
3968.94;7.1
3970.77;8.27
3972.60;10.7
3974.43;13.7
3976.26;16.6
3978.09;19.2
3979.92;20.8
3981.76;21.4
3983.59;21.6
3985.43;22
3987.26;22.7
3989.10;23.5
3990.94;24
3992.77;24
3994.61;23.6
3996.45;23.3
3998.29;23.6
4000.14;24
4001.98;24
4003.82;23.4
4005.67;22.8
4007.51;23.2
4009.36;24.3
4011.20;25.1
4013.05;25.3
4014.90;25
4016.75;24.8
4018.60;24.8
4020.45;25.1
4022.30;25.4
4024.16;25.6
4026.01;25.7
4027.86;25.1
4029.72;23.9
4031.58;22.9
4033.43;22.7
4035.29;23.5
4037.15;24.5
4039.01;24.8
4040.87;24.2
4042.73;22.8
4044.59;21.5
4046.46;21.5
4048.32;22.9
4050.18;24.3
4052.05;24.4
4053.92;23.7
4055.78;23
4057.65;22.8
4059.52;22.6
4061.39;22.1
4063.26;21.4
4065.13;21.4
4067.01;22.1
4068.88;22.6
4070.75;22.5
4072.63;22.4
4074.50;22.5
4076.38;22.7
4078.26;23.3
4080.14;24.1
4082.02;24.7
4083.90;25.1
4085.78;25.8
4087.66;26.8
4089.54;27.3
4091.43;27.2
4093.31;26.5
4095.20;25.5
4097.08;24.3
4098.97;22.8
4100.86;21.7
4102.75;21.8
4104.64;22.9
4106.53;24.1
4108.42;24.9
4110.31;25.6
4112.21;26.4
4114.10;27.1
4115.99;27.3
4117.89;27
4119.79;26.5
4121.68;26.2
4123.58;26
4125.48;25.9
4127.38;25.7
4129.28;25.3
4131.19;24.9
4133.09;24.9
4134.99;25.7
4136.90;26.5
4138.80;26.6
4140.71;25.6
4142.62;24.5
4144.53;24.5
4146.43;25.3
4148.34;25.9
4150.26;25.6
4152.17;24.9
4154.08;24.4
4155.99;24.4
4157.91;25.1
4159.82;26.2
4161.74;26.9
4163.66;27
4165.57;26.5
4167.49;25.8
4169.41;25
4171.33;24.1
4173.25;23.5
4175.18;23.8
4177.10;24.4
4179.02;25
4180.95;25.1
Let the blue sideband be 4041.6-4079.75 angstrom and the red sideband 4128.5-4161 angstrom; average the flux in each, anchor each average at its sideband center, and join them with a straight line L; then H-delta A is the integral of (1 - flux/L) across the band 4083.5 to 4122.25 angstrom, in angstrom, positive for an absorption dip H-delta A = -2.2 angstrom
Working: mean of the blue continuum 22.7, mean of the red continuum 25.3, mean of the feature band 25.4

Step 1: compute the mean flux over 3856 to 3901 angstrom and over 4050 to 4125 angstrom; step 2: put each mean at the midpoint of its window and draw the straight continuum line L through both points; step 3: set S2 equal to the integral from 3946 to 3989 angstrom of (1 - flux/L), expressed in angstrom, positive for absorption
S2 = 6.2 angstrom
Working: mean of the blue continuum 14.5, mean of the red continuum 24.3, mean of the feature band 16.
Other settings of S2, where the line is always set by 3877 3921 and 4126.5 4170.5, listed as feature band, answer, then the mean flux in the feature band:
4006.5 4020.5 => -2.9 angstrom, 24.7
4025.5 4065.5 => -3.0 angstrom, 23.3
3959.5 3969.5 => 4.5 angstrom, 10.2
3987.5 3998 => -2.1 angstrom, 23.6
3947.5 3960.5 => 0.4 angstrom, 17.7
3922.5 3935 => 5.6 angstrom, 9.51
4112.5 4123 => -1.0 angstrom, 26.8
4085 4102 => -1.3 angstrom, 25.3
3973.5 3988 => -0.3 angstrom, 19.7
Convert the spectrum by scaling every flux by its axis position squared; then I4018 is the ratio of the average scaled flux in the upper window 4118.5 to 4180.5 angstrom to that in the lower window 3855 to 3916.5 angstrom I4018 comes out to 1.88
